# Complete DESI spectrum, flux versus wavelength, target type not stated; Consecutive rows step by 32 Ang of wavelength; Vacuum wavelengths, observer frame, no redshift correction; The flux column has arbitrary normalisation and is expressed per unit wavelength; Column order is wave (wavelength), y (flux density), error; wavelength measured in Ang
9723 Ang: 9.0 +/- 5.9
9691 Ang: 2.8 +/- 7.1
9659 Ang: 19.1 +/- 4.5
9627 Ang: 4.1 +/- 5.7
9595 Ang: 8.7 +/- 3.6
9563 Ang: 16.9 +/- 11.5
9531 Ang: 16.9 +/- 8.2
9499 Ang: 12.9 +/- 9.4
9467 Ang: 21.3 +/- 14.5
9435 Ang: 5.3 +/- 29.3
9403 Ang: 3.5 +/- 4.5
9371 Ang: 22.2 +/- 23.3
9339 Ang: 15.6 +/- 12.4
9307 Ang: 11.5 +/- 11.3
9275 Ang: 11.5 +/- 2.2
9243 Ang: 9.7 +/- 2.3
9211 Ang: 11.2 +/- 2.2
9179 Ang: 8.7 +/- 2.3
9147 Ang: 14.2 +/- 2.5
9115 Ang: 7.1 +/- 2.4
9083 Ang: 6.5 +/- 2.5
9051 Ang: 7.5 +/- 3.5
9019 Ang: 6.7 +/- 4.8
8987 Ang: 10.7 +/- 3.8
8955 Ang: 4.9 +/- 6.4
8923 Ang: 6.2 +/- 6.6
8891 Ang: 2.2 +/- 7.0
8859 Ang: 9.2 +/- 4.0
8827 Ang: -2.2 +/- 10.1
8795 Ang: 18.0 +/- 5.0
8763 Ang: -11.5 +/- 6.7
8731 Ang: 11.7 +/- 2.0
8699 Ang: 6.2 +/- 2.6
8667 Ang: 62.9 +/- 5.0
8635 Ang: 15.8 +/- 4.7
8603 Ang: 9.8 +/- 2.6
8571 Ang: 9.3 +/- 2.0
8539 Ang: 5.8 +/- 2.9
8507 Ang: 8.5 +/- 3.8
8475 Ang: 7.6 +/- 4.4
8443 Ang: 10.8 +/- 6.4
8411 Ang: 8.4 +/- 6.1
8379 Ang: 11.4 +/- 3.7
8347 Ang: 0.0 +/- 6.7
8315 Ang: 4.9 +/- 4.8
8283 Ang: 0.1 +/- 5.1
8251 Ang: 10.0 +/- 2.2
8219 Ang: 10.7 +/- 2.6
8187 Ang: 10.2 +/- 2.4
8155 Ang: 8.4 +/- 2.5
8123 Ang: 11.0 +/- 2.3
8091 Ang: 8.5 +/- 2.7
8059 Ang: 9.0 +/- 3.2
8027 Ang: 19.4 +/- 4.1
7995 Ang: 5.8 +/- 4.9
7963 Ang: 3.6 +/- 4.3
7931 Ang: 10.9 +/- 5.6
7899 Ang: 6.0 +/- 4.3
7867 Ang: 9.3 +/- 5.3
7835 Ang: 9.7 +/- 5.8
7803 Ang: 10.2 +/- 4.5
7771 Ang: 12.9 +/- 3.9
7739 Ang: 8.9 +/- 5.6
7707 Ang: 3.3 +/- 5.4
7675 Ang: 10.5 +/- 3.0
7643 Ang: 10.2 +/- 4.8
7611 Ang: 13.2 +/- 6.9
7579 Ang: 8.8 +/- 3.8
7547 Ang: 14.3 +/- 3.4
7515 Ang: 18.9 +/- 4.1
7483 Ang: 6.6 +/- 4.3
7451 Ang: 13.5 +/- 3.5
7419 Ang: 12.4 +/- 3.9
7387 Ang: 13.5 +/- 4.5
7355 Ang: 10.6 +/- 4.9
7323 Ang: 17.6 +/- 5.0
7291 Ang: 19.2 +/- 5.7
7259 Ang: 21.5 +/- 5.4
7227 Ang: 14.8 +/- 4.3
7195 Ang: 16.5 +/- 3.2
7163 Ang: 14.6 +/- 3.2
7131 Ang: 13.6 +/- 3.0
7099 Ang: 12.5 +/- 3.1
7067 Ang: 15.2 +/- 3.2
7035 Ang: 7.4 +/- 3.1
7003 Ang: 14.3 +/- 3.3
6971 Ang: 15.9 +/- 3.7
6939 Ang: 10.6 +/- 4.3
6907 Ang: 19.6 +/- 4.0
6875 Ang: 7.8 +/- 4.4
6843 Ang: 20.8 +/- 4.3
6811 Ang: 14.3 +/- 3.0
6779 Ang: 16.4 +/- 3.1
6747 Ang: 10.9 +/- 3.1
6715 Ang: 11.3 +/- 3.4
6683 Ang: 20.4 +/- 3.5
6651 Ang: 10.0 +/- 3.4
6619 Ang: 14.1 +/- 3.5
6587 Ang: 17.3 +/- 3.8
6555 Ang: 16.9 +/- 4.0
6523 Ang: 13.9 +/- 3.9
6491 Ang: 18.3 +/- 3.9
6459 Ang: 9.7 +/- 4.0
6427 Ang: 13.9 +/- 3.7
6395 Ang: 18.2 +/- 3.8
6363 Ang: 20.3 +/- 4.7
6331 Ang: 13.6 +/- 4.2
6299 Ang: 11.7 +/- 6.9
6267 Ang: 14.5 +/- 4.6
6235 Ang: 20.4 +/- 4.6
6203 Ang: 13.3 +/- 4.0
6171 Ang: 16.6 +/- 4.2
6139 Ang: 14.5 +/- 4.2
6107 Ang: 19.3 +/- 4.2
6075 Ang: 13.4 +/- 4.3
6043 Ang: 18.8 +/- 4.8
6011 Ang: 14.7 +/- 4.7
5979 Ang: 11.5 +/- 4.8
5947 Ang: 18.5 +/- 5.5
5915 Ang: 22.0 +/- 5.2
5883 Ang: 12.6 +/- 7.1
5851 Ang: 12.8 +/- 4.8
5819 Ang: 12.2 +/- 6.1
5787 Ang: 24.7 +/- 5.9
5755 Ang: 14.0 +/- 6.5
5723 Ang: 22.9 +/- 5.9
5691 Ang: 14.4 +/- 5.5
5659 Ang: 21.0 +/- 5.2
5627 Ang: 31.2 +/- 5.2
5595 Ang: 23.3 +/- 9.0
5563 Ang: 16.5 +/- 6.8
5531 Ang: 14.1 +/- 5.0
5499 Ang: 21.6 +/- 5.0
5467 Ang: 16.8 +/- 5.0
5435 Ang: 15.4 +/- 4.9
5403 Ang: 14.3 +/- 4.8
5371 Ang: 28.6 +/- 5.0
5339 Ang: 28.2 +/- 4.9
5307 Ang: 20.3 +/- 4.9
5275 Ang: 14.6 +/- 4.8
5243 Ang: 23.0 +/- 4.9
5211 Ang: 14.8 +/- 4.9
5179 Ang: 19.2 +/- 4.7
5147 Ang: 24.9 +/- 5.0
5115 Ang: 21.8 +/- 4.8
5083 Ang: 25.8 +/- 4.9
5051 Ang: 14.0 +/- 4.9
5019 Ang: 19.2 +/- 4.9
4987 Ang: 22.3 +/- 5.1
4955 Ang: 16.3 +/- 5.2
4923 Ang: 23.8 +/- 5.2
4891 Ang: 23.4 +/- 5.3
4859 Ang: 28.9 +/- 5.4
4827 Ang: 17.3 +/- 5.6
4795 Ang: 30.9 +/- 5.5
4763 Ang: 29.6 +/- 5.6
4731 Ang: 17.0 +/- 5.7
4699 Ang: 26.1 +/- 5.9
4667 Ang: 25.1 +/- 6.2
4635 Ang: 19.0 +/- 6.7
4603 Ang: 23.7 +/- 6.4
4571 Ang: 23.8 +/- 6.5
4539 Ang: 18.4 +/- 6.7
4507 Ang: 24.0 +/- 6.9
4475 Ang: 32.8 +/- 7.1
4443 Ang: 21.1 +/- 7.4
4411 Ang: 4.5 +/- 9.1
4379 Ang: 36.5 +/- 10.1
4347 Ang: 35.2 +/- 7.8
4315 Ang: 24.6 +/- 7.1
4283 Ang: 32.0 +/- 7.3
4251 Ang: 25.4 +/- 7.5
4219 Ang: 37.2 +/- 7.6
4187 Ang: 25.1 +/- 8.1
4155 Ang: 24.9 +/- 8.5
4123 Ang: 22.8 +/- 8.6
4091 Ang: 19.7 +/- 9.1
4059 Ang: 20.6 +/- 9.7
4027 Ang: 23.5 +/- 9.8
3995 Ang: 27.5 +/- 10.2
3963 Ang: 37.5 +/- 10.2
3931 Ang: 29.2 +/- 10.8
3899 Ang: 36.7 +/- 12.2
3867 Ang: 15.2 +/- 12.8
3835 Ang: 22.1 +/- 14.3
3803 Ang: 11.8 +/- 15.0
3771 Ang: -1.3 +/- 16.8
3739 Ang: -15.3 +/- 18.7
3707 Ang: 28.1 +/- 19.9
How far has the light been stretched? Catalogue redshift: 1.325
